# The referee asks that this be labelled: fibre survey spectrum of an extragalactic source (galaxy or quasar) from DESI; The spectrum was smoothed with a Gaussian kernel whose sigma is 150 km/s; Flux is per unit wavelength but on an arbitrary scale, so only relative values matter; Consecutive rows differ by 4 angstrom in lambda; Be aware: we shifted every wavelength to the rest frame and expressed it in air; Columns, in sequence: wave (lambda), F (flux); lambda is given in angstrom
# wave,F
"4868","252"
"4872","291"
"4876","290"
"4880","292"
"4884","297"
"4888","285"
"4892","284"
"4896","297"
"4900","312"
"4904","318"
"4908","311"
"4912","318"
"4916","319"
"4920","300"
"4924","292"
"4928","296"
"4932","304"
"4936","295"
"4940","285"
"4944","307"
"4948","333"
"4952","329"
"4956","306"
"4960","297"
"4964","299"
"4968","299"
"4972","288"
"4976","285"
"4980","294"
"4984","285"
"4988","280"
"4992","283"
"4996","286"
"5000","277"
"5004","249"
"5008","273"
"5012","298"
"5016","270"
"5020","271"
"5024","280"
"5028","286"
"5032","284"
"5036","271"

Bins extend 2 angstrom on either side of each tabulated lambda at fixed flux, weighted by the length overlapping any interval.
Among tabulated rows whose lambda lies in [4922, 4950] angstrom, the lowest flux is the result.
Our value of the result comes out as 285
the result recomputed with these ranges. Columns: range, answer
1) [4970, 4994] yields 280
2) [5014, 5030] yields 270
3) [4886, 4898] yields 284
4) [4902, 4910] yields 311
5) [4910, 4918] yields 318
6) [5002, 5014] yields 249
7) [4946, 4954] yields 329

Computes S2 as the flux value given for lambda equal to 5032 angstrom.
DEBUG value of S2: 284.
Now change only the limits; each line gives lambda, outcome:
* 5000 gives 277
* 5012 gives 298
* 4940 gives 285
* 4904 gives 318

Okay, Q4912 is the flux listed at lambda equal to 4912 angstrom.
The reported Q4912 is 318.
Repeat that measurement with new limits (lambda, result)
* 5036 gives 271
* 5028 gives 286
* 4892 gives 284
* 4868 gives 252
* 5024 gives 280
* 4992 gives 283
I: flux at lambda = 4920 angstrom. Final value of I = 300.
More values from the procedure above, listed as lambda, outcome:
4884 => 297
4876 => 290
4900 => 312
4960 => 297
